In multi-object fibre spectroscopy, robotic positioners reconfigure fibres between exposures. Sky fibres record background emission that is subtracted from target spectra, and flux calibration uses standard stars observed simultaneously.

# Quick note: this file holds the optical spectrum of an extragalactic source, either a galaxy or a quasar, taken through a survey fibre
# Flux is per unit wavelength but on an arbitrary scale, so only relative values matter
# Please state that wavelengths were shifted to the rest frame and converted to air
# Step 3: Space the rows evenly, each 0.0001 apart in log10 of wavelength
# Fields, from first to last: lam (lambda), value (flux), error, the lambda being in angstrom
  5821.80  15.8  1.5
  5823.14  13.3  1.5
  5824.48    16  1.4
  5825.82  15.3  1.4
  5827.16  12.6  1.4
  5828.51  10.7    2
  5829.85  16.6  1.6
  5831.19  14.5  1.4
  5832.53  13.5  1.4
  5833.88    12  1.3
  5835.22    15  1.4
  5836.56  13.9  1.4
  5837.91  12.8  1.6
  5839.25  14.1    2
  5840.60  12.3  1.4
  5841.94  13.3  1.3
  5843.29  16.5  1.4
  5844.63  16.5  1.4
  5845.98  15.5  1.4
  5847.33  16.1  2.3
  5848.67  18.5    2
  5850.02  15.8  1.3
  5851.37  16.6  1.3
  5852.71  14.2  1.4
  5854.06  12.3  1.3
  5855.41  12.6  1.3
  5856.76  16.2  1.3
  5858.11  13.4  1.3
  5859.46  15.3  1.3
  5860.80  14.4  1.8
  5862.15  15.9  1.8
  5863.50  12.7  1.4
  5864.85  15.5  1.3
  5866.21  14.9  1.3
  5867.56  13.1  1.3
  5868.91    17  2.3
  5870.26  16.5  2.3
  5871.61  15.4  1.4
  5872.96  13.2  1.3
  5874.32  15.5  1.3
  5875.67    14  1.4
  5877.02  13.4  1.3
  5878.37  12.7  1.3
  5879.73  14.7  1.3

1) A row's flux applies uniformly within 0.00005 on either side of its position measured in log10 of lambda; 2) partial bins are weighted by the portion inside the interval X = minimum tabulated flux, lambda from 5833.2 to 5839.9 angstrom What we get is 12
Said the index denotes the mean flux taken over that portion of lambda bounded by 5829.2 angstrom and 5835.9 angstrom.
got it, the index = 14.3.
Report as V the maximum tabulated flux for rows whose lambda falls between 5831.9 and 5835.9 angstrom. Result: 15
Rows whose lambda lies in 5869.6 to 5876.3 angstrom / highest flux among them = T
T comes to 16.5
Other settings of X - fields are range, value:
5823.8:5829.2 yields 10.7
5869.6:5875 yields 13.2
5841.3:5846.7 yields 13.3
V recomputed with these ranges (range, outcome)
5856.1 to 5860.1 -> 16.2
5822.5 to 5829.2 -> 16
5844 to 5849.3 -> 18.5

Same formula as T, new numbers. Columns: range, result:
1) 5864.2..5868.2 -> 15.5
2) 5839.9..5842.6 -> 13.3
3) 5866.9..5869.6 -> 17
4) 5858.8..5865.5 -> 15.9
